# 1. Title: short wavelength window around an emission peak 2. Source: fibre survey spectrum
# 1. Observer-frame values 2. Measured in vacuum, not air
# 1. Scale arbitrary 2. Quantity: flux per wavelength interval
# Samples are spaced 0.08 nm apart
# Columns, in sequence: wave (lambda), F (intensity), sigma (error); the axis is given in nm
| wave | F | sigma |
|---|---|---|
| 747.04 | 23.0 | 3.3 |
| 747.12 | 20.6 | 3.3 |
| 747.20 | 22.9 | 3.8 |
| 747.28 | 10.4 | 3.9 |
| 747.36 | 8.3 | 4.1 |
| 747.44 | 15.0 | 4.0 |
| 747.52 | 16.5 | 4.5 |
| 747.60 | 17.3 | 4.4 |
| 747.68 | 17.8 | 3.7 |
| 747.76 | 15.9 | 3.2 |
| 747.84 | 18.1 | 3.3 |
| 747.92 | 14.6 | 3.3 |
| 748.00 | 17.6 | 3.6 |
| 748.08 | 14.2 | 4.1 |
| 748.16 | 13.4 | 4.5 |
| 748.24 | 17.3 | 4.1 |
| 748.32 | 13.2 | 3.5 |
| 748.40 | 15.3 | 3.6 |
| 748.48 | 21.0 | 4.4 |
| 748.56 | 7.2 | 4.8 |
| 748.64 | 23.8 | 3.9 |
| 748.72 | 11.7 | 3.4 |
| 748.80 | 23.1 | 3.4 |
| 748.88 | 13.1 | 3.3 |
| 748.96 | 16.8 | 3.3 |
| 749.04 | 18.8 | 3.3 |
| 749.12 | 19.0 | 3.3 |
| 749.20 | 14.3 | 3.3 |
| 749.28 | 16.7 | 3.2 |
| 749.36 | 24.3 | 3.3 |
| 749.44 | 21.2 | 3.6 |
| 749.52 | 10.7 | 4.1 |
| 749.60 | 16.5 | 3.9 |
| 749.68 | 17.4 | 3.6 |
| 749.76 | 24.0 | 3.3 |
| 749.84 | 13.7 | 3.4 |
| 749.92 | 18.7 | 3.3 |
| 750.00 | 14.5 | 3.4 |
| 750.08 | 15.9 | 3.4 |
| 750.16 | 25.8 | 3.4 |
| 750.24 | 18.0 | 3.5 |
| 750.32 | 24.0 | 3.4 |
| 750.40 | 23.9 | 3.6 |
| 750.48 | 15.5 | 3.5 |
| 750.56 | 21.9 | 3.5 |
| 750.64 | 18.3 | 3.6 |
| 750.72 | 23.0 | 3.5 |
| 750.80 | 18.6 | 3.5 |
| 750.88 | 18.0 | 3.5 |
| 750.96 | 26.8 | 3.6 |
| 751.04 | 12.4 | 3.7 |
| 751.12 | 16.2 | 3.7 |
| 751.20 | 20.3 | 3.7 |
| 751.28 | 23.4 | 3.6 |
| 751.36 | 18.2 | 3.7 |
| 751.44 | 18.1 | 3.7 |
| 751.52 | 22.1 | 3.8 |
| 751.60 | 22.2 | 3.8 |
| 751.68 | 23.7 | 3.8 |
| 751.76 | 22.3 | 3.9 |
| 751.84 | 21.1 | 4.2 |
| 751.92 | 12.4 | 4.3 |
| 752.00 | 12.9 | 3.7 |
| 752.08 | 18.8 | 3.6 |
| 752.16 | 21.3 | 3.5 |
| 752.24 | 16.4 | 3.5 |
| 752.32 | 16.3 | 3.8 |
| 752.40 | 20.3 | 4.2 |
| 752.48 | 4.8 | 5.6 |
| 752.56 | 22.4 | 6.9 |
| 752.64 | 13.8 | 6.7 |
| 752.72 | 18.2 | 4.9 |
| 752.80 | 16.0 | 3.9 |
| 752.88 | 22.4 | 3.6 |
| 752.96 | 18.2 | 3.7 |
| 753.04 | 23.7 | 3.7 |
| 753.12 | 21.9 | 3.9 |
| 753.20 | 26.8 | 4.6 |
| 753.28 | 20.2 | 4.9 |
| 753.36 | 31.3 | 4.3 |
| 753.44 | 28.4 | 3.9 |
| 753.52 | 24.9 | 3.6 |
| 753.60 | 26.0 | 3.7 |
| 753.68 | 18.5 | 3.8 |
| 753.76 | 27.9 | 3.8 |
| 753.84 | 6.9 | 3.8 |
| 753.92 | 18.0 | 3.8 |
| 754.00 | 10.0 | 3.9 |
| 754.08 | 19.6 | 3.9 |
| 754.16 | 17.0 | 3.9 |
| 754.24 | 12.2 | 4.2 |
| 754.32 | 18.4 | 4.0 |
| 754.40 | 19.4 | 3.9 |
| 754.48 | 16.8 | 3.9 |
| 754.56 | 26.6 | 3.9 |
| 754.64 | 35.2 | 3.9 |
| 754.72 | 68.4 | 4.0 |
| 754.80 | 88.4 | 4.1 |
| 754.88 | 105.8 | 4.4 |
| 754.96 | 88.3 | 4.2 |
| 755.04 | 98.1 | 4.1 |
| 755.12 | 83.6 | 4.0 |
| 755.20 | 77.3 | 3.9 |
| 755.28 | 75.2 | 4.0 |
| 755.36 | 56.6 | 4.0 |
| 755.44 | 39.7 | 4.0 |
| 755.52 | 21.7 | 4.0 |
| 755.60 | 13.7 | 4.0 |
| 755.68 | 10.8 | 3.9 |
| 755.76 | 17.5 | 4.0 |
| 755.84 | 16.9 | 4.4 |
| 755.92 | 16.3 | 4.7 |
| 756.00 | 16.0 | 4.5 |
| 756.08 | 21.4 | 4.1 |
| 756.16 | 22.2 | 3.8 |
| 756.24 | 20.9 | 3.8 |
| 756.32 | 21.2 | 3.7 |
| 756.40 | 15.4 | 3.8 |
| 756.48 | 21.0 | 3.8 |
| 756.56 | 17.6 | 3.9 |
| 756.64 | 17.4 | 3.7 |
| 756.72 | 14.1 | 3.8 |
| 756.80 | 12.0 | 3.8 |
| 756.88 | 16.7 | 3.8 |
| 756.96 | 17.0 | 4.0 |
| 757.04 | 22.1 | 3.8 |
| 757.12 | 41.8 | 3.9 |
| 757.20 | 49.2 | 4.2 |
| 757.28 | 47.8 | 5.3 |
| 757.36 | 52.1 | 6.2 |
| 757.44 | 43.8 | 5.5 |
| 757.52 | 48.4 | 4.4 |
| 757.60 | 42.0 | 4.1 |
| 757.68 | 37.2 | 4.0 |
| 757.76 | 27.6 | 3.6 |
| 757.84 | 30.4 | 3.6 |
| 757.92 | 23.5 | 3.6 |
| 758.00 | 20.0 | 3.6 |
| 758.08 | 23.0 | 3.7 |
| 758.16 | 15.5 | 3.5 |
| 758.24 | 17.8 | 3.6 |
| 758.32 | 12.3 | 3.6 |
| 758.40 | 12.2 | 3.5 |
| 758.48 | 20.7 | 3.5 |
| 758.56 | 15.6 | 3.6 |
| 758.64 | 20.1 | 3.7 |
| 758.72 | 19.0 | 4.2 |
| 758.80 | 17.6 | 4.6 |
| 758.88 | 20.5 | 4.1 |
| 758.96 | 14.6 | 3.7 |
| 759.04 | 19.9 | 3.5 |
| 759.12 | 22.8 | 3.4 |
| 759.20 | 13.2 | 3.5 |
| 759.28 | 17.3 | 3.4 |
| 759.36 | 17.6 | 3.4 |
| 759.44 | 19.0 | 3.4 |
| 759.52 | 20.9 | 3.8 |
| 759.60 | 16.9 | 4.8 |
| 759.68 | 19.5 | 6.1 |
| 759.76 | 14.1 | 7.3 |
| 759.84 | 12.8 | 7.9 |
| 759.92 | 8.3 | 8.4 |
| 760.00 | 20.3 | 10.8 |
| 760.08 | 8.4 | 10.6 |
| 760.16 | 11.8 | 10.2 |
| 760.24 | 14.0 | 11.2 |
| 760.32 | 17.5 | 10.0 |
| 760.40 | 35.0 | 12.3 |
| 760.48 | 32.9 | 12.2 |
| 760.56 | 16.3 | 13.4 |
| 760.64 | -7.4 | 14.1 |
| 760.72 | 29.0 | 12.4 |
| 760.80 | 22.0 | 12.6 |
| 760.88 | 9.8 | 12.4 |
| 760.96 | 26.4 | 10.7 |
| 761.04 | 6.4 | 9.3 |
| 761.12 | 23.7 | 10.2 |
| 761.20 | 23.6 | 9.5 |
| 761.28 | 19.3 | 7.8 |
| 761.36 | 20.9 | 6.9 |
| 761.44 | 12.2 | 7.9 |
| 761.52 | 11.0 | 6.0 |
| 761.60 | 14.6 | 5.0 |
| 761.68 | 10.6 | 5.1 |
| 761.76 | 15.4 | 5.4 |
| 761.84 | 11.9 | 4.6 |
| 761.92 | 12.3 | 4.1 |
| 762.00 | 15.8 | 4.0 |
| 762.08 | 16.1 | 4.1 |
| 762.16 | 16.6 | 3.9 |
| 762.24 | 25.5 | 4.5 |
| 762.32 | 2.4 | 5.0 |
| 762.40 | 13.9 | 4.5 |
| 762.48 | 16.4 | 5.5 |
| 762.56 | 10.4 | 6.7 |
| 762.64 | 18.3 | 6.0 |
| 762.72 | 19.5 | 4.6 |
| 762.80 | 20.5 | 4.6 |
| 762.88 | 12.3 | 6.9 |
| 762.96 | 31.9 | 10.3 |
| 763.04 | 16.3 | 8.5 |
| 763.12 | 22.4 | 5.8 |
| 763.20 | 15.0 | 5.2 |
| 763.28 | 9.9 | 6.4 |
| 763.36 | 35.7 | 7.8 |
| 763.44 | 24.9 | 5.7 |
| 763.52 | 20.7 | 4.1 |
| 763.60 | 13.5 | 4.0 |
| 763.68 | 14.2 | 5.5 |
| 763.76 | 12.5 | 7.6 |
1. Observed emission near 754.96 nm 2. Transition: H-alpha 6563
